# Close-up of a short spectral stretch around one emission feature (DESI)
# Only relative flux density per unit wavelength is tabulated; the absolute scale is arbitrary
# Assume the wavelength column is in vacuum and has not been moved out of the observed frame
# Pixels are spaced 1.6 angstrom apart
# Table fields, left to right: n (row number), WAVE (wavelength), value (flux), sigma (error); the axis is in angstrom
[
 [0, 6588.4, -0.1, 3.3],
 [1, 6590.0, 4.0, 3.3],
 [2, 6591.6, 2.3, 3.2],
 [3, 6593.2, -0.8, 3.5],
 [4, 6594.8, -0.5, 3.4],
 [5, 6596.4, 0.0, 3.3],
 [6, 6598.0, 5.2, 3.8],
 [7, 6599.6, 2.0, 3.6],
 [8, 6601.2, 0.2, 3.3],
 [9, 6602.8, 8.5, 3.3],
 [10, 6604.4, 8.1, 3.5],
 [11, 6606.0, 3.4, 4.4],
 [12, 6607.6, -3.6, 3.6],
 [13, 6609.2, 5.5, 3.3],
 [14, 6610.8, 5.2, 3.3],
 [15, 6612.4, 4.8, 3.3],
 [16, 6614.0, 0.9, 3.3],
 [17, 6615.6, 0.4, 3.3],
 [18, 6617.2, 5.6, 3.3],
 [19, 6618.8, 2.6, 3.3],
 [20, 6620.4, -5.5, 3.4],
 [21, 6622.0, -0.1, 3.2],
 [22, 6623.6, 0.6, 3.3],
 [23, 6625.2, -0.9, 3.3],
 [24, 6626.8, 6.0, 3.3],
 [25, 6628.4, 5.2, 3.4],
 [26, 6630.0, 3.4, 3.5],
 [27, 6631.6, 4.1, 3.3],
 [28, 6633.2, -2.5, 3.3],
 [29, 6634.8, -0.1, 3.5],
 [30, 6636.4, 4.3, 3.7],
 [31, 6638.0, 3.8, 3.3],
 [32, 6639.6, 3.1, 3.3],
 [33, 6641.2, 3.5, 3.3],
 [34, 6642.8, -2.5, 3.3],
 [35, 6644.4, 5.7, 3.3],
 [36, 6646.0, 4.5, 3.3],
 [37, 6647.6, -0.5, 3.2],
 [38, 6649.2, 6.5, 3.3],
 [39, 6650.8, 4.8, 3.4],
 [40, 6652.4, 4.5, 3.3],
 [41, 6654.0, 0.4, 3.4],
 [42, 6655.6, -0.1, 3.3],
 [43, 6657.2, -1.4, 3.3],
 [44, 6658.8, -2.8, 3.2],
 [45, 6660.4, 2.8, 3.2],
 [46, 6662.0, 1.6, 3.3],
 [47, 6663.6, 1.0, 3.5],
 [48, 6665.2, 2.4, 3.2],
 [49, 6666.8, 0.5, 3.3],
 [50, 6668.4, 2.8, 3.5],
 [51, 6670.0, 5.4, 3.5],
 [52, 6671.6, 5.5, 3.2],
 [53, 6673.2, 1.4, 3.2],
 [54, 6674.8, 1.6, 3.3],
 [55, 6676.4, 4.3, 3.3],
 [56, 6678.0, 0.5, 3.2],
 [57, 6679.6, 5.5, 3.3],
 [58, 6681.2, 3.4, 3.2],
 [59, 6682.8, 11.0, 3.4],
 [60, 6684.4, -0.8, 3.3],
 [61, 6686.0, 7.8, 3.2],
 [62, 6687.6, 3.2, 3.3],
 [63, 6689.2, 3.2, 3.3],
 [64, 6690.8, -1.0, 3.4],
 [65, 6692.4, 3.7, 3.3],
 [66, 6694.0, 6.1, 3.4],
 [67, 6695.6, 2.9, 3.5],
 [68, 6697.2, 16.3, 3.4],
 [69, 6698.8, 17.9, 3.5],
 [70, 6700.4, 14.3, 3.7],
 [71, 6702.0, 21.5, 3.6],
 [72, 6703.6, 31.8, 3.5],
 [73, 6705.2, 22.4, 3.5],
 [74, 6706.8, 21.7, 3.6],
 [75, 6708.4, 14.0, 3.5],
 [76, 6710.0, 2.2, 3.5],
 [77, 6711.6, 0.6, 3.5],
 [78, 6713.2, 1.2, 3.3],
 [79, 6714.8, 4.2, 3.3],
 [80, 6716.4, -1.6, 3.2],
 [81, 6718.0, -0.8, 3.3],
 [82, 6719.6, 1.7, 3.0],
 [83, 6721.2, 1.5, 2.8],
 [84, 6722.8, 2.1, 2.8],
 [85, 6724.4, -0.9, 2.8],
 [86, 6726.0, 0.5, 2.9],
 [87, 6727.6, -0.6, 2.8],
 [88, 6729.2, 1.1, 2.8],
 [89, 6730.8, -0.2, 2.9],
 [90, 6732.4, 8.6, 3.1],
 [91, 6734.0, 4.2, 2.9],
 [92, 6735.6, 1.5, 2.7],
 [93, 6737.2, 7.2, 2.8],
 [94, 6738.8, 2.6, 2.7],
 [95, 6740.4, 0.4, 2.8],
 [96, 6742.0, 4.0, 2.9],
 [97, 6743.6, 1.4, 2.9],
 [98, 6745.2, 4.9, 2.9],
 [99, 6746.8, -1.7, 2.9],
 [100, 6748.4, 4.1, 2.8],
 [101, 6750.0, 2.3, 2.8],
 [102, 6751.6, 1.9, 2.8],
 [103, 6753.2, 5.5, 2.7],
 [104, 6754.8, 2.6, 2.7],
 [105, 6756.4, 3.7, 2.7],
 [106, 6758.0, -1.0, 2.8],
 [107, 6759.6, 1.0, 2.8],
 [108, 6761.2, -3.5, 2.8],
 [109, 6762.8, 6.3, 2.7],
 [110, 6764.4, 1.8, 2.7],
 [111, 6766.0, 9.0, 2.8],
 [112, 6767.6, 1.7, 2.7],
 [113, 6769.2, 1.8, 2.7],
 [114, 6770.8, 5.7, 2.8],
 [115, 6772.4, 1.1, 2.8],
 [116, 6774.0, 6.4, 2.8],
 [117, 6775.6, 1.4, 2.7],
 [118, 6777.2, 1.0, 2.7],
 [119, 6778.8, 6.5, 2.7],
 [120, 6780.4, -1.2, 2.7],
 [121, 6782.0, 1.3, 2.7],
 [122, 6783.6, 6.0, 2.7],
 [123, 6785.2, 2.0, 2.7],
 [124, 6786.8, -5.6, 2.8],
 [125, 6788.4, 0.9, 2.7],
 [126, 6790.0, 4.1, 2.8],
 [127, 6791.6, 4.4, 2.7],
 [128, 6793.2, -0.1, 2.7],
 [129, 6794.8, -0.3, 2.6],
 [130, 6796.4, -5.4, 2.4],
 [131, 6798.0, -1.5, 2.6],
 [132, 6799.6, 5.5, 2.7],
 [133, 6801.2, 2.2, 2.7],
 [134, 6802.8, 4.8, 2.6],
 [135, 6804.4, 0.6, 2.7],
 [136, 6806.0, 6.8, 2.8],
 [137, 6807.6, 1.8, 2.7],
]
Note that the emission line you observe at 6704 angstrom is [O II] 3727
